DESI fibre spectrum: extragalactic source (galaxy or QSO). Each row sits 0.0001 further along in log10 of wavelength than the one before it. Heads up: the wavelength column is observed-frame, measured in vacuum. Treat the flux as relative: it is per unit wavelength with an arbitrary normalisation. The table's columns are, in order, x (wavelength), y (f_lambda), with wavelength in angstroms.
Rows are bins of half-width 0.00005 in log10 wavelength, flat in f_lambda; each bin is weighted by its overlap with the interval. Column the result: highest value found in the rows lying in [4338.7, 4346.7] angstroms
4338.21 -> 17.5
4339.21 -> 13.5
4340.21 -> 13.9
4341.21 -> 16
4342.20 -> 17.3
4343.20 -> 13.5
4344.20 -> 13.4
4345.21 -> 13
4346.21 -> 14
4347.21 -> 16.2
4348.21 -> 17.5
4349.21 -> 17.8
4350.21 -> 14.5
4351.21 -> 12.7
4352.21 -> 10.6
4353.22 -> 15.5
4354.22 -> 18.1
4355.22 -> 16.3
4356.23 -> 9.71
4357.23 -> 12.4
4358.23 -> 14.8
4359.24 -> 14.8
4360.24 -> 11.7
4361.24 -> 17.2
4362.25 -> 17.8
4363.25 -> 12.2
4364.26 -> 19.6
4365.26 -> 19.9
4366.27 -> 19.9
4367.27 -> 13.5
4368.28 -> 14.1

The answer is 17.3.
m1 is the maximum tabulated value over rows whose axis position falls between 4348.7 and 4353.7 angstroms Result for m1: 17.8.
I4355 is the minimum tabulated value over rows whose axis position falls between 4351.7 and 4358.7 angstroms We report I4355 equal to 9.71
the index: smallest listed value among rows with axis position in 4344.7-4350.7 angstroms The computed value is 13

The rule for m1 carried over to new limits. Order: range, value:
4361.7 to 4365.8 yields 19.9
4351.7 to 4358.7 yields 18.1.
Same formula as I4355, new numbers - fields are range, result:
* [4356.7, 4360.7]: 11.7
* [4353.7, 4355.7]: 16.3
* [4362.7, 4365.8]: 12.2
